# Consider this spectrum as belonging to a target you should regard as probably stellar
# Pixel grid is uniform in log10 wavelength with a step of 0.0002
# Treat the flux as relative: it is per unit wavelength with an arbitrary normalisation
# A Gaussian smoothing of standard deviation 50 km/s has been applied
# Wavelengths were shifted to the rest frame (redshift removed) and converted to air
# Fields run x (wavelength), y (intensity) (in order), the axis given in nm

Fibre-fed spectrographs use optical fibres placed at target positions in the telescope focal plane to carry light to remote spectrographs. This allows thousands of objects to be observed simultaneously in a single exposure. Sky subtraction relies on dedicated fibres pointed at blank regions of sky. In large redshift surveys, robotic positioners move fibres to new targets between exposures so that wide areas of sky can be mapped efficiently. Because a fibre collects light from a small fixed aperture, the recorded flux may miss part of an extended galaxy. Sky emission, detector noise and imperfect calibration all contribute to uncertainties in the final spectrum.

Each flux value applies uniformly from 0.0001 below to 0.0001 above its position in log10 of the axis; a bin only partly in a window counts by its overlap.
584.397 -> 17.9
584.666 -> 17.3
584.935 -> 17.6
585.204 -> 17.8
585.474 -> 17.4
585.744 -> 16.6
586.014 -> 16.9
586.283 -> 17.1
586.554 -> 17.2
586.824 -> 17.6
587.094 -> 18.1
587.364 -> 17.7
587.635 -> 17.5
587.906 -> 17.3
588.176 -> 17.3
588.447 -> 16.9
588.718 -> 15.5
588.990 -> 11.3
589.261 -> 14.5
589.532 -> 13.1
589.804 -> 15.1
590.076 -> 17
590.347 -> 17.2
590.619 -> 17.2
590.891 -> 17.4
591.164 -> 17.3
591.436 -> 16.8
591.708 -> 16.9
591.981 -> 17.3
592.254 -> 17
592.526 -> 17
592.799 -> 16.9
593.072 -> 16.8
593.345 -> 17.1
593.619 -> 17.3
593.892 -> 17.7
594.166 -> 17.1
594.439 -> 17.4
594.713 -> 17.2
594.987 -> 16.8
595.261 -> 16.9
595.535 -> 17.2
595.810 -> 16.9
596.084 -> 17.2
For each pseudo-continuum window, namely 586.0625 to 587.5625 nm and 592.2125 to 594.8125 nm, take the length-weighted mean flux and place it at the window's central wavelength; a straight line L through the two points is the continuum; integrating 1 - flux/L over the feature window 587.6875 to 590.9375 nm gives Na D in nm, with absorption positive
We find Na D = 0.29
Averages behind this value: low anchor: 17.5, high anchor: 17.2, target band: 15.8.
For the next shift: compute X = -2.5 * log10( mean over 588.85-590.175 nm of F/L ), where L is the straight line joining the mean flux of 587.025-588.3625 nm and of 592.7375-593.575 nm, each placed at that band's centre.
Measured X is 0.223 mag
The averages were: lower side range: 17.5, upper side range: 17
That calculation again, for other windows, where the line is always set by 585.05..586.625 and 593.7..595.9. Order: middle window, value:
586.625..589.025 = 0.02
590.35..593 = 0.00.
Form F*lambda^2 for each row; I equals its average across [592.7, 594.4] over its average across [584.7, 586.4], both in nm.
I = 1.02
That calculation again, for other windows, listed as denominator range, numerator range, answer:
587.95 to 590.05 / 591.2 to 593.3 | 1.14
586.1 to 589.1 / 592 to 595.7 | 1.04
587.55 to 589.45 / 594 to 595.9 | 1.12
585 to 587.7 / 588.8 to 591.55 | 0.91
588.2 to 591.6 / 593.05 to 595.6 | 1.10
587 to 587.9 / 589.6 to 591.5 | 0.96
